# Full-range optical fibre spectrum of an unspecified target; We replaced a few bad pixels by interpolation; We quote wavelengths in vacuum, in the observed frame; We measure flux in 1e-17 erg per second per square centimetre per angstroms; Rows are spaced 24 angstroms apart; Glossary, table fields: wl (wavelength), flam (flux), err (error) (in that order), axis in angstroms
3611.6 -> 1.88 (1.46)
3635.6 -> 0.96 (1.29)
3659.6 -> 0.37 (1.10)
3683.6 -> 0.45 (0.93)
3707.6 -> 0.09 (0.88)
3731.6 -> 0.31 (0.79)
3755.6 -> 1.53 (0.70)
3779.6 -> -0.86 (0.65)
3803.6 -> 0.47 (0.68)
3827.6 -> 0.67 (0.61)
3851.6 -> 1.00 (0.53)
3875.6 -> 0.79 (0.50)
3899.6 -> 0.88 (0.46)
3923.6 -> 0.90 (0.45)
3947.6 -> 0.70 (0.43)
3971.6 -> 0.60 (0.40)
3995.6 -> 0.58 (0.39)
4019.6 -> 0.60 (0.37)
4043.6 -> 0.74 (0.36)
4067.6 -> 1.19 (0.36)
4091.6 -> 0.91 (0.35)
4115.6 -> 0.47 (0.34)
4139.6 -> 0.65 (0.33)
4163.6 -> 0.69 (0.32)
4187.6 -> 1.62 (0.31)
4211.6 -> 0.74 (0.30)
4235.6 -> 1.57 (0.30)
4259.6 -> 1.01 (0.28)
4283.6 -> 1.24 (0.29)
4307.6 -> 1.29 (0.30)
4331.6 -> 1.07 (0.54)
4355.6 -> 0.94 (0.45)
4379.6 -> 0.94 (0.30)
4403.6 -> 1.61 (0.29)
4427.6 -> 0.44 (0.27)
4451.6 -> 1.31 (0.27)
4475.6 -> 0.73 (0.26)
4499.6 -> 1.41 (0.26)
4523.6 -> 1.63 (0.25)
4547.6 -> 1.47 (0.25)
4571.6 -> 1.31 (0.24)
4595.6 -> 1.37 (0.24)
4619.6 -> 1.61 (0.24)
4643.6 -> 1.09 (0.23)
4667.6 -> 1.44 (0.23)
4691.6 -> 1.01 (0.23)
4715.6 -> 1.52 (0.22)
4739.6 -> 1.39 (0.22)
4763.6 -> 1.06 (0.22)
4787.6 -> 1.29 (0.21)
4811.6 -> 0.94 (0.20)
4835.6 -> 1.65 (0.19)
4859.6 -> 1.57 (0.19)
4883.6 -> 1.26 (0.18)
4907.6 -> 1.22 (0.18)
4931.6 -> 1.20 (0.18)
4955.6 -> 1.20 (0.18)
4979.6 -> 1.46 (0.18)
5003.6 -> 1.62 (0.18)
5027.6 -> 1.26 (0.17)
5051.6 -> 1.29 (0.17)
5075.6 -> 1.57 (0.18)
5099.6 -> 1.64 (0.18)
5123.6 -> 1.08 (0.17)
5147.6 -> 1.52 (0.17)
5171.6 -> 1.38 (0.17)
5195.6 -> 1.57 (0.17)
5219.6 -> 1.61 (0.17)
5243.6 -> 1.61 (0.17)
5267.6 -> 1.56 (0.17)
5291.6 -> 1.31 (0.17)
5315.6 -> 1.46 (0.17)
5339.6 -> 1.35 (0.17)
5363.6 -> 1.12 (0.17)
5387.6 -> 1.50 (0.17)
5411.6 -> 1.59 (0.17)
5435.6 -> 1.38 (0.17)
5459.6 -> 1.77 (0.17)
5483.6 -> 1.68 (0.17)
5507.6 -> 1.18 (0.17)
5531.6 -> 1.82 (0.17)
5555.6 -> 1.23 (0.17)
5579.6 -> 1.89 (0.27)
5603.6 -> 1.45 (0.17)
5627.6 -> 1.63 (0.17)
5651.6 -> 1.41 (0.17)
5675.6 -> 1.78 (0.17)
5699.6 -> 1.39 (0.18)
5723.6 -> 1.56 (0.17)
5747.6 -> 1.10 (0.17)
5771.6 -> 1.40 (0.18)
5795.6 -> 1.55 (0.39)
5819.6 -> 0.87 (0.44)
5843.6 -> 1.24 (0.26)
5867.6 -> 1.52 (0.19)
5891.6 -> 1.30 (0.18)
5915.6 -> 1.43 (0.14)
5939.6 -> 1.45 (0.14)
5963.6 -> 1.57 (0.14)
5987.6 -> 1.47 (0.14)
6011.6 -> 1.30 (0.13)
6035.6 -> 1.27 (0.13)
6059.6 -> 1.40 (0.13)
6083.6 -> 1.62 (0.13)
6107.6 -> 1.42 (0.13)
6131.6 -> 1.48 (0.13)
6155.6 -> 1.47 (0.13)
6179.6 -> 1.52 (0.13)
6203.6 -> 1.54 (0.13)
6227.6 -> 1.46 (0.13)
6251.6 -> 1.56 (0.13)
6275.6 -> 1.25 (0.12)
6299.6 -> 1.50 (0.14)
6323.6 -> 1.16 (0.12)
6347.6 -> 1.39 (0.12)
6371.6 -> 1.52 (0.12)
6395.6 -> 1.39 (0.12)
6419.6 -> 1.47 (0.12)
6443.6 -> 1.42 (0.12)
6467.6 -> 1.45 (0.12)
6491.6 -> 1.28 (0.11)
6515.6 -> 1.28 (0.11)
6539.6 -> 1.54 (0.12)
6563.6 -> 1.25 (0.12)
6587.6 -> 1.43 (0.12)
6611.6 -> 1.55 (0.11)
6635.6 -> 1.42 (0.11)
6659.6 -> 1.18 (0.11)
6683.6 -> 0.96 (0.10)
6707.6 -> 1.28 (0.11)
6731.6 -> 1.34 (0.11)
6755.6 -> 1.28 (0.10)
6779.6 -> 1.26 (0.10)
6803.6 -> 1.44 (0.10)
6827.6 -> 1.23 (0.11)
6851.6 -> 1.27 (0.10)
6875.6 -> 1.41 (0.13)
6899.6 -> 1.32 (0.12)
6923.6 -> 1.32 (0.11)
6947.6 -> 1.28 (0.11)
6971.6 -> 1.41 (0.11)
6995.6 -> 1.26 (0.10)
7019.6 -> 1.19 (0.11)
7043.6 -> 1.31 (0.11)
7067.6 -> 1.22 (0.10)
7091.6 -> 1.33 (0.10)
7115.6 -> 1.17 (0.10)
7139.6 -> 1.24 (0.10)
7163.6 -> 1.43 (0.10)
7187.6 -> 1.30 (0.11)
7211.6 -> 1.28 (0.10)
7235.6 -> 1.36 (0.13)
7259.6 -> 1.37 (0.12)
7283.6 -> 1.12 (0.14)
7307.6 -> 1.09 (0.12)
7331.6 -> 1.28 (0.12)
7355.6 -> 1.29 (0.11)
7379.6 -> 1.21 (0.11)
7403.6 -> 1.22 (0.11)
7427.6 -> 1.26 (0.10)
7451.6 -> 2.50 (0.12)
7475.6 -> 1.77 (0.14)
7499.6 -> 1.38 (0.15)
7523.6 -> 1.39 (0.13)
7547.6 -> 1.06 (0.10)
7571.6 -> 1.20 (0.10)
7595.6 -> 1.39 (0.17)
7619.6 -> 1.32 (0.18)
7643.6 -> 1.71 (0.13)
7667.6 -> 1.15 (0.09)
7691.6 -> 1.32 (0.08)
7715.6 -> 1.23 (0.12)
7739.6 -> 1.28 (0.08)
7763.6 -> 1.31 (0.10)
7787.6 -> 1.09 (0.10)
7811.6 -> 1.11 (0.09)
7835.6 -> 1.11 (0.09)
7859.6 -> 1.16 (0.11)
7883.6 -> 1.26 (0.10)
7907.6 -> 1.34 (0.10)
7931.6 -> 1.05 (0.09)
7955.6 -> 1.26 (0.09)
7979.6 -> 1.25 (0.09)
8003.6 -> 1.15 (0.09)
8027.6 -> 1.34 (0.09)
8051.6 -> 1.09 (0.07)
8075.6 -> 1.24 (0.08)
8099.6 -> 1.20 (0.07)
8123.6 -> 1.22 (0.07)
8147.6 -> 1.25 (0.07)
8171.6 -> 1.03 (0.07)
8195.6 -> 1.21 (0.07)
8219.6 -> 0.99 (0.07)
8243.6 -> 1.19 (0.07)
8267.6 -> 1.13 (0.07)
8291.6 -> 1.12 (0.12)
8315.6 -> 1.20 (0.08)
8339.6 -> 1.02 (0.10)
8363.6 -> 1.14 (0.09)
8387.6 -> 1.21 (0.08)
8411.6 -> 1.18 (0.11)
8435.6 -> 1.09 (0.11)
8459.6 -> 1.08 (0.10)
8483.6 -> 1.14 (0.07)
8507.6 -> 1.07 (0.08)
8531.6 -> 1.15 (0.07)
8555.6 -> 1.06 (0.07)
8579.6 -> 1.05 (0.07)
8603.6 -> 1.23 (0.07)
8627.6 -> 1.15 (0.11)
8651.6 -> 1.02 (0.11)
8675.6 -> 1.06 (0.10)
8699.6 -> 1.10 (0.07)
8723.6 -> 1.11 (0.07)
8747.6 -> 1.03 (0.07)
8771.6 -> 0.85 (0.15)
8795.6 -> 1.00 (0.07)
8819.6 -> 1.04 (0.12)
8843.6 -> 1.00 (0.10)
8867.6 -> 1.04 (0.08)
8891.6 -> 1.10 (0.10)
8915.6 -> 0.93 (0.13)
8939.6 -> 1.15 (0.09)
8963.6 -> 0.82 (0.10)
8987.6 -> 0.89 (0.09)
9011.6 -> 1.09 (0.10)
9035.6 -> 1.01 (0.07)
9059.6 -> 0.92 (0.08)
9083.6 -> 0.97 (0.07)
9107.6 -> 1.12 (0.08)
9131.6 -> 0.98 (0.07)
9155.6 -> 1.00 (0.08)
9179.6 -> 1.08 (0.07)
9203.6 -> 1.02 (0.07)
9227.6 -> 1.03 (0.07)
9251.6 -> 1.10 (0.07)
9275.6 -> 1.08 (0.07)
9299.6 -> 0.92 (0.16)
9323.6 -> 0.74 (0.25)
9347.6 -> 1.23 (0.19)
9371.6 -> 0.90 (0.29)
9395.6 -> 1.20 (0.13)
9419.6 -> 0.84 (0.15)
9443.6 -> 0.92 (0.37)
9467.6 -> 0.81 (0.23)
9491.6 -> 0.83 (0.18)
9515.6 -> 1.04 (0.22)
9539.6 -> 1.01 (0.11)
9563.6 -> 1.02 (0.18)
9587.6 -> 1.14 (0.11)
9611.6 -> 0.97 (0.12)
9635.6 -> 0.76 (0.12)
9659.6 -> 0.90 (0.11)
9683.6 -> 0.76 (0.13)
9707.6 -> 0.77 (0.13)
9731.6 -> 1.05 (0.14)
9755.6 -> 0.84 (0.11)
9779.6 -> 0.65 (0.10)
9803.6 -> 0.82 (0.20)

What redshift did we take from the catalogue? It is 0.14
